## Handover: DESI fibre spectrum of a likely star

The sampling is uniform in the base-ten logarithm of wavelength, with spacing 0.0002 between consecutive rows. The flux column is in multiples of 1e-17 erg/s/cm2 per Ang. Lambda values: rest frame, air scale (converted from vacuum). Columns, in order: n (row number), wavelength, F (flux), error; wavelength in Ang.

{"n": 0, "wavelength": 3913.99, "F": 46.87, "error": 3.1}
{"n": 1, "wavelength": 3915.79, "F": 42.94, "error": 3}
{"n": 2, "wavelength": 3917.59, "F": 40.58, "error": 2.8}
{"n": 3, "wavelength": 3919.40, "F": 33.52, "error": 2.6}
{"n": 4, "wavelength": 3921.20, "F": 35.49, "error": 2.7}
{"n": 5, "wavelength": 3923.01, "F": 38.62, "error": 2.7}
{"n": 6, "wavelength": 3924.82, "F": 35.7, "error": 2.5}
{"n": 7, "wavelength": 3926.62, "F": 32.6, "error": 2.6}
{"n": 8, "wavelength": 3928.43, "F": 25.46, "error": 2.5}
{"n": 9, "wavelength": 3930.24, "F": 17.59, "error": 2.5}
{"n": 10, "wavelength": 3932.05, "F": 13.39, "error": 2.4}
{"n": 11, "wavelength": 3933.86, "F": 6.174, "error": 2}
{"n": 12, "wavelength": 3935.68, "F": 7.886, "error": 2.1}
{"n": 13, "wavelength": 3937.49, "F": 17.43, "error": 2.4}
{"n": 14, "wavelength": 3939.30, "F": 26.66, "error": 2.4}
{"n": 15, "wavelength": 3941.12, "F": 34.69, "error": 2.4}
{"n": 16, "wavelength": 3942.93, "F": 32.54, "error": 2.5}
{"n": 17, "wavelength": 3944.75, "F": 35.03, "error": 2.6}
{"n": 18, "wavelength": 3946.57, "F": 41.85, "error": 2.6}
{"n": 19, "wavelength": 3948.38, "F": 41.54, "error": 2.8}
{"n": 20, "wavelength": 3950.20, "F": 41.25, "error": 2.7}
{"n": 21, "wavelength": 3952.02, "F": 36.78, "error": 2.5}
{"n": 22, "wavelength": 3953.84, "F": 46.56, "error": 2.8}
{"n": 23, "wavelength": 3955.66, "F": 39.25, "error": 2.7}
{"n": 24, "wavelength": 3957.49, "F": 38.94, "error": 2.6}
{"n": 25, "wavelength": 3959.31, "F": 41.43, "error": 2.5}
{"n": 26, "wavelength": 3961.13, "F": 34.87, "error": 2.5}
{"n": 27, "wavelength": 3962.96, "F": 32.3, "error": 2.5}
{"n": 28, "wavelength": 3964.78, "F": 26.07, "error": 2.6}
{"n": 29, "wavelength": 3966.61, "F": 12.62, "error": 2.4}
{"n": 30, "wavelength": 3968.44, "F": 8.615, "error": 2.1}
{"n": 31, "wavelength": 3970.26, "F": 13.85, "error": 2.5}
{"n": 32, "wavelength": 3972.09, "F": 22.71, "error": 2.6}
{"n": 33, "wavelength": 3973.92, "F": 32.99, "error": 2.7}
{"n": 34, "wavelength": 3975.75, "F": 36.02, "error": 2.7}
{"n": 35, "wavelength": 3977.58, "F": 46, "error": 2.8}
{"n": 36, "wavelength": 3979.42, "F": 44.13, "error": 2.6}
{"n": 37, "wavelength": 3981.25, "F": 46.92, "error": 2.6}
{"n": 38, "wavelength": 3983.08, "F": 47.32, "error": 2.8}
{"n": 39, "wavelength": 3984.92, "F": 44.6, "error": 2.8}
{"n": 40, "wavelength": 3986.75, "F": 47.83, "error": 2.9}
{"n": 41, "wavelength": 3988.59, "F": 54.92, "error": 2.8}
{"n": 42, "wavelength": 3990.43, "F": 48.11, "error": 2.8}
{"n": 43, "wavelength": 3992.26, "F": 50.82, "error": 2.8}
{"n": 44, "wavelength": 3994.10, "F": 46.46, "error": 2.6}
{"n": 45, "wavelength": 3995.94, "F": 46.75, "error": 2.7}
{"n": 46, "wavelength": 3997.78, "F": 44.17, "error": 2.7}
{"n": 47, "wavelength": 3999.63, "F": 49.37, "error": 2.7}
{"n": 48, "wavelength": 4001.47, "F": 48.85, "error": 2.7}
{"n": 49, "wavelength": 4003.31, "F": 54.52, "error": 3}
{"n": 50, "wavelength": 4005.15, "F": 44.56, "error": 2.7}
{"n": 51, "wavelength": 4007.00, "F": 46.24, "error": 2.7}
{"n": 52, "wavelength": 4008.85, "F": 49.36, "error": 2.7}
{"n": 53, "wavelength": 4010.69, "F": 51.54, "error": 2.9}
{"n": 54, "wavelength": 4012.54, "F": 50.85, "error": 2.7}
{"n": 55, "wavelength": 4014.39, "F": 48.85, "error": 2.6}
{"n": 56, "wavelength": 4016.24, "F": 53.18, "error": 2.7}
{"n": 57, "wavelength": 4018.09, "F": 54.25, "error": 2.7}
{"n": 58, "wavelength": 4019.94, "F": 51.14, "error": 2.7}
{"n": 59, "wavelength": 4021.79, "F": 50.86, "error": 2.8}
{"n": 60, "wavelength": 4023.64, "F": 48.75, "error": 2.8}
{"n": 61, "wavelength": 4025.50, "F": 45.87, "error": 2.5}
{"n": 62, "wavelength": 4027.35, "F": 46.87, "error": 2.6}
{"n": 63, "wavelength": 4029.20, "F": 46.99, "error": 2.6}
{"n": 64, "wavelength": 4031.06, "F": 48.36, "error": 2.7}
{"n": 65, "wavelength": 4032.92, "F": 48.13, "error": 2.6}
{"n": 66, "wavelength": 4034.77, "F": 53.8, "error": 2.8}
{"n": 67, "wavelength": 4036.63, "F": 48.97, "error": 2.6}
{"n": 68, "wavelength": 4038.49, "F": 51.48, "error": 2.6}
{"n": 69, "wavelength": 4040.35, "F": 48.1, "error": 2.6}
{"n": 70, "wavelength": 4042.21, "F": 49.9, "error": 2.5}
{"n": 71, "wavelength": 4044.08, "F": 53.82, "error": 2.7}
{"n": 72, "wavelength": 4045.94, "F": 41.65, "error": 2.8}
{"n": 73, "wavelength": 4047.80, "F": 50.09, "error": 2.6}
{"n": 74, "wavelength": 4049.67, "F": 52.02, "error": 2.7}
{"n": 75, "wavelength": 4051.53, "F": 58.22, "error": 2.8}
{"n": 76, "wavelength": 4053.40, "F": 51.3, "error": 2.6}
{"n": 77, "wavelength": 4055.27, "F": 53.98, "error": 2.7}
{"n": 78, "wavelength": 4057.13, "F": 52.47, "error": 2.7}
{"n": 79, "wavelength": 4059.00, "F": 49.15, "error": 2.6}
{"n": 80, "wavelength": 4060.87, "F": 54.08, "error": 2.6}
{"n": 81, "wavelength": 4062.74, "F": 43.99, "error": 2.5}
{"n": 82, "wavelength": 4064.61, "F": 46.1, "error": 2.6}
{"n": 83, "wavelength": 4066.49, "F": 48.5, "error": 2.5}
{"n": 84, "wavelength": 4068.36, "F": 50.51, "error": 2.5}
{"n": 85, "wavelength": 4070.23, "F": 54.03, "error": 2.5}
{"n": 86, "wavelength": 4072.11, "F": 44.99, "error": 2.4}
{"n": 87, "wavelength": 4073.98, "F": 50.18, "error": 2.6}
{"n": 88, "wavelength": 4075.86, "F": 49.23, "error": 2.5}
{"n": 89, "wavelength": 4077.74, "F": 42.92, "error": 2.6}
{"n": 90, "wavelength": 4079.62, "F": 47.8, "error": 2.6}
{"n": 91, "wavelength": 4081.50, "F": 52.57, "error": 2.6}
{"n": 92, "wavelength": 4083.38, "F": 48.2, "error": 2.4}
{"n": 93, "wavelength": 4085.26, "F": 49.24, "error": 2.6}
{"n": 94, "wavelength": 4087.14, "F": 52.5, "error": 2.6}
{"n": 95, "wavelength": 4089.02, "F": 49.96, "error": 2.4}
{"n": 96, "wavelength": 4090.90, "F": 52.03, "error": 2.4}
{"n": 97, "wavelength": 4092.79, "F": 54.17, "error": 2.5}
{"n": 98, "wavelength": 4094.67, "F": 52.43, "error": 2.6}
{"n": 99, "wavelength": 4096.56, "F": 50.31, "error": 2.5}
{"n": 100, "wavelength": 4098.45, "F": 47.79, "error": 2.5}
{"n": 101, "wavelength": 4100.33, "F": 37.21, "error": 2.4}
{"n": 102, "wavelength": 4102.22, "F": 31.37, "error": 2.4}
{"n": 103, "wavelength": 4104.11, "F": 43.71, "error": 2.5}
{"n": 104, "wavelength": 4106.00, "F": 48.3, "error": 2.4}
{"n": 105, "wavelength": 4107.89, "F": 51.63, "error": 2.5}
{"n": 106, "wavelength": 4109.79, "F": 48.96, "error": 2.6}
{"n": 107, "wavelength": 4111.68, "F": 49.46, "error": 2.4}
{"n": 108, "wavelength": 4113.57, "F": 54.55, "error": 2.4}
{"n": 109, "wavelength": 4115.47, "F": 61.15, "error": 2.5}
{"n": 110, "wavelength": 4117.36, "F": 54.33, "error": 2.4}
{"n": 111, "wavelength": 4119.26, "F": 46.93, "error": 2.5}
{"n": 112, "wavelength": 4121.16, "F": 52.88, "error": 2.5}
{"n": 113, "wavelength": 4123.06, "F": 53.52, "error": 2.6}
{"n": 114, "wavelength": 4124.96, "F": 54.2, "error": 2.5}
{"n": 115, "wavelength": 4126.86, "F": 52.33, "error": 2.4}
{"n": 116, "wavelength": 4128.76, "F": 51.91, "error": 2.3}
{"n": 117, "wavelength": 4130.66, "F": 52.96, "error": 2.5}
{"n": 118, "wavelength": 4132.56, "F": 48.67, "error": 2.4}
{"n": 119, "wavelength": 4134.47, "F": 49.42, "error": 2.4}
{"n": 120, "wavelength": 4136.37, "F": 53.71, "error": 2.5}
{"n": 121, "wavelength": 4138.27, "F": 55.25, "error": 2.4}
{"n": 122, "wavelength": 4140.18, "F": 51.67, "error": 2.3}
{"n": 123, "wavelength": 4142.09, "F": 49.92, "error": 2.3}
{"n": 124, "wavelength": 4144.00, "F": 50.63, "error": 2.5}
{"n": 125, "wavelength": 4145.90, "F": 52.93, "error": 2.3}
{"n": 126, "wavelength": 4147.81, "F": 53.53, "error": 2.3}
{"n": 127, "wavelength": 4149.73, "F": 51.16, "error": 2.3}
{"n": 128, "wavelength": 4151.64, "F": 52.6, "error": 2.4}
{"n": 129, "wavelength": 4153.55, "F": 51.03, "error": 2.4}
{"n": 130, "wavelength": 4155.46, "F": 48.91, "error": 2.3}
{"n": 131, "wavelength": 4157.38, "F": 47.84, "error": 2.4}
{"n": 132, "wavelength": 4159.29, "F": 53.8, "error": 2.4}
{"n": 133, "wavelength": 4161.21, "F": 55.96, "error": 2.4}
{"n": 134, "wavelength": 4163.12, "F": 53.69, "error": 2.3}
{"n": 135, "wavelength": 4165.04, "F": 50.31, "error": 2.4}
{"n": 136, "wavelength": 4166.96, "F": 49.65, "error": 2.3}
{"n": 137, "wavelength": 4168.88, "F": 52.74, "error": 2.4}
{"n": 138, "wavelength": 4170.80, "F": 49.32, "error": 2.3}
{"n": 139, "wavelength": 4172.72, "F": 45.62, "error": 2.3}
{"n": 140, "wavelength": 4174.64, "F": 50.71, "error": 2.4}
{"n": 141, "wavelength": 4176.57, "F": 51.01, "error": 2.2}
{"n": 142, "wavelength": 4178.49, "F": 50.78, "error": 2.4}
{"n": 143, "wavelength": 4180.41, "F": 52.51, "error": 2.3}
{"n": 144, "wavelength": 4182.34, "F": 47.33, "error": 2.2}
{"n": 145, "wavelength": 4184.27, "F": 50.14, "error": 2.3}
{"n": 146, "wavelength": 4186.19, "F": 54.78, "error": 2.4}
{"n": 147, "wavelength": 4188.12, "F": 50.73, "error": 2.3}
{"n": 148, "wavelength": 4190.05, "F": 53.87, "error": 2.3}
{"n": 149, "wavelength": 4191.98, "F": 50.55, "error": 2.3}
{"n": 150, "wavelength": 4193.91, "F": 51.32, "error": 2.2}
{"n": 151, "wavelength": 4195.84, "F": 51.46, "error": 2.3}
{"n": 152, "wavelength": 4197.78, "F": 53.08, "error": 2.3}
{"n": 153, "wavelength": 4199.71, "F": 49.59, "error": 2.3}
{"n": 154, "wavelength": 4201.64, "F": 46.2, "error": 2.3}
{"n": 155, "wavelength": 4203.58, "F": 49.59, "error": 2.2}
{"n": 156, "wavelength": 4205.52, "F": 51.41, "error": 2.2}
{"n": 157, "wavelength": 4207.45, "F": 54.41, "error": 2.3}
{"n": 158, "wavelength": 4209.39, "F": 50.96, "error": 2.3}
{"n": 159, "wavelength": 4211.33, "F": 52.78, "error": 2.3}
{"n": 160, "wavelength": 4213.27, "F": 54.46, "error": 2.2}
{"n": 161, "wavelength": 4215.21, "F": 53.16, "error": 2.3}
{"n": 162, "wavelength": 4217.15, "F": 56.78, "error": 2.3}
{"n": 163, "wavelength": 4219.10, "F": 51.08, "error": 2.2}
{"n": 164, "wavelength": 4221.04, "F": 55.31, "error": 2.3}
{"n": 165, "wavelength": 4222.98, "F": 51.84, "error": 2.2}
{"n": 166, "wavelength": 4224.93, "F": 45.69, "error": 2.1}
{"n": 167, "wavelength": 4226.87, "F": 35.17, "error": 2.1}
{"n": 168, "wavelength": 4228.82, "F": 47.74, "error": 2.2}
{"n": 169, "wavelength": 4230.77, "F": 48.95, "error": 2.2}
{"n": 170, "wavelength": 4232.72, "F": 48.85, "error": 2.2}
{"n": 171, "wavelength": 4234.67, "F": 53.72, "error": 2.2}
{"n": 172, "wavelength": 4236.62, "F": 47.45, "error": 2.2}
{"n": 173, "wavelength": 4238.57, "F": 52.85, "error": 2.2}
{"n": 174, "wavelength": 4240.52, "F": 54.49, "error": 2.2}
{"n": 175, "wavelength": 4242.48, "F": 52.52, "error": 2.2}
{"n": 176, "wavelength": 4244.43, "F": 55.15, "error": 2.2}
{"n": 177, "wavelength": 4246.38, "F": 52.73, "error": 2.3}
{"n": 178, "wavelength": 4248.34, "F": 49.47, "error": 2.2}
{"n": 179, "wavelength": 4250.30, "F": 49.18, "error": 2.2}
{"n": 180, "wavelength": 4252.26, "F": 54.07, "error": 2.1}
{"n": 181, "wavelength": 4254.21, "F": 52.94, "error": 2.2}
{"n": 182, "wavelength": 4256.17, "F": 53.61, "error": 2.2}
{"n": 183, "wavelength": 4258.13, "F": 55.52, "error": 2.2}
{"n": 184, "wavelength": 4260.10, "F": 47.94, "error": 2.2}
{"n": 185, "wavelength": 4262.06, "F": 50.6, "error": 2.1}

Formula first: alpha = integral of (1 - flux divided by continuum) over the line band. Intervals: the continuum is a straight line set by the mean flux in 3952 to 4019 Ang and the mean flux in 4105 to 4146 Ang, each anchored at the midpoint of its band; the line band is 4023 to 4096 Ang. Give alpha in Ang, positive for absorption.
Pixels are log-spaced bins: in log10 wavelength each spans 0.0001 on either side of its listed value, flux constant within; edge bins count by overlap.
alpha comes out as -4.1 Ang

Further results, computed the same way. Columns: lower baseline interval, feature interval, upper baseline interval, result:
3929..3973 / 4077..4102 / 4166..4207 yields -4.4 Ang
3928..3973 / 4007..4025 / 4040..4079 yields -4.2 Ang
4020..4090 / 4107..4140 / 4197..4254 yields -1.5 Ang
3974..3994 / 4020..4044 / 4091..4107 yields -1.7 Ang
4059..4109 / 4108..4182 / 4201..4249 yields -3.5 Ang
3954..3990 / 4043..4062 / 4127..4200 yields -4.2 Ang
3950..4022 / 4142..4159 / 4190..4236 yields -1.0 Ang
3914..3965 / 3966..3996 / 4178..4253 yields -2.5 Ang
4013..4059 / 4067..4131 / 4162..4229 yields 0.9 Ang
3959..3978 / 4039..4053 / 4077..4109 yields -3.7 Ang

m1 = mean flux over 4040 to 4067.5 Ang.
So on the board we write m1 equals 50.3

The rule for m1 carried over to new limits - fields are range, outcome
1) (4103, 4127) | 51.5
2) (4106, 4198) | 51.6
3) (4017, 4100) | 49.9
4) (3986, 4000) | 48.5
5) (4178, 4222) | 51.9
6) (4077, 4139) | 50.1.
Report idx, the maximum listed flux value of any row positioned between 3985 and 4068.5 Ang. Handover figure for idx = 58.22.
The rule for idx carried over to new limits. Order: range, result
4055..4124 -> 61.15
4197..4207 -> 53.08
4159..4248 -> 56.78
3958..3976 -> 41.43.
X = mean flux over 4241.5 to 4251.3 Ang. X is 51.8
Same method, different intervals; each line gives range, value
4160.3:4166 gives 53.3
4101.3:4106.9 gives 41.1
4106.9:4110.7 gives 50.2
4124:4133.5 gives 52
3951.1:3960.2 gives 40.6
